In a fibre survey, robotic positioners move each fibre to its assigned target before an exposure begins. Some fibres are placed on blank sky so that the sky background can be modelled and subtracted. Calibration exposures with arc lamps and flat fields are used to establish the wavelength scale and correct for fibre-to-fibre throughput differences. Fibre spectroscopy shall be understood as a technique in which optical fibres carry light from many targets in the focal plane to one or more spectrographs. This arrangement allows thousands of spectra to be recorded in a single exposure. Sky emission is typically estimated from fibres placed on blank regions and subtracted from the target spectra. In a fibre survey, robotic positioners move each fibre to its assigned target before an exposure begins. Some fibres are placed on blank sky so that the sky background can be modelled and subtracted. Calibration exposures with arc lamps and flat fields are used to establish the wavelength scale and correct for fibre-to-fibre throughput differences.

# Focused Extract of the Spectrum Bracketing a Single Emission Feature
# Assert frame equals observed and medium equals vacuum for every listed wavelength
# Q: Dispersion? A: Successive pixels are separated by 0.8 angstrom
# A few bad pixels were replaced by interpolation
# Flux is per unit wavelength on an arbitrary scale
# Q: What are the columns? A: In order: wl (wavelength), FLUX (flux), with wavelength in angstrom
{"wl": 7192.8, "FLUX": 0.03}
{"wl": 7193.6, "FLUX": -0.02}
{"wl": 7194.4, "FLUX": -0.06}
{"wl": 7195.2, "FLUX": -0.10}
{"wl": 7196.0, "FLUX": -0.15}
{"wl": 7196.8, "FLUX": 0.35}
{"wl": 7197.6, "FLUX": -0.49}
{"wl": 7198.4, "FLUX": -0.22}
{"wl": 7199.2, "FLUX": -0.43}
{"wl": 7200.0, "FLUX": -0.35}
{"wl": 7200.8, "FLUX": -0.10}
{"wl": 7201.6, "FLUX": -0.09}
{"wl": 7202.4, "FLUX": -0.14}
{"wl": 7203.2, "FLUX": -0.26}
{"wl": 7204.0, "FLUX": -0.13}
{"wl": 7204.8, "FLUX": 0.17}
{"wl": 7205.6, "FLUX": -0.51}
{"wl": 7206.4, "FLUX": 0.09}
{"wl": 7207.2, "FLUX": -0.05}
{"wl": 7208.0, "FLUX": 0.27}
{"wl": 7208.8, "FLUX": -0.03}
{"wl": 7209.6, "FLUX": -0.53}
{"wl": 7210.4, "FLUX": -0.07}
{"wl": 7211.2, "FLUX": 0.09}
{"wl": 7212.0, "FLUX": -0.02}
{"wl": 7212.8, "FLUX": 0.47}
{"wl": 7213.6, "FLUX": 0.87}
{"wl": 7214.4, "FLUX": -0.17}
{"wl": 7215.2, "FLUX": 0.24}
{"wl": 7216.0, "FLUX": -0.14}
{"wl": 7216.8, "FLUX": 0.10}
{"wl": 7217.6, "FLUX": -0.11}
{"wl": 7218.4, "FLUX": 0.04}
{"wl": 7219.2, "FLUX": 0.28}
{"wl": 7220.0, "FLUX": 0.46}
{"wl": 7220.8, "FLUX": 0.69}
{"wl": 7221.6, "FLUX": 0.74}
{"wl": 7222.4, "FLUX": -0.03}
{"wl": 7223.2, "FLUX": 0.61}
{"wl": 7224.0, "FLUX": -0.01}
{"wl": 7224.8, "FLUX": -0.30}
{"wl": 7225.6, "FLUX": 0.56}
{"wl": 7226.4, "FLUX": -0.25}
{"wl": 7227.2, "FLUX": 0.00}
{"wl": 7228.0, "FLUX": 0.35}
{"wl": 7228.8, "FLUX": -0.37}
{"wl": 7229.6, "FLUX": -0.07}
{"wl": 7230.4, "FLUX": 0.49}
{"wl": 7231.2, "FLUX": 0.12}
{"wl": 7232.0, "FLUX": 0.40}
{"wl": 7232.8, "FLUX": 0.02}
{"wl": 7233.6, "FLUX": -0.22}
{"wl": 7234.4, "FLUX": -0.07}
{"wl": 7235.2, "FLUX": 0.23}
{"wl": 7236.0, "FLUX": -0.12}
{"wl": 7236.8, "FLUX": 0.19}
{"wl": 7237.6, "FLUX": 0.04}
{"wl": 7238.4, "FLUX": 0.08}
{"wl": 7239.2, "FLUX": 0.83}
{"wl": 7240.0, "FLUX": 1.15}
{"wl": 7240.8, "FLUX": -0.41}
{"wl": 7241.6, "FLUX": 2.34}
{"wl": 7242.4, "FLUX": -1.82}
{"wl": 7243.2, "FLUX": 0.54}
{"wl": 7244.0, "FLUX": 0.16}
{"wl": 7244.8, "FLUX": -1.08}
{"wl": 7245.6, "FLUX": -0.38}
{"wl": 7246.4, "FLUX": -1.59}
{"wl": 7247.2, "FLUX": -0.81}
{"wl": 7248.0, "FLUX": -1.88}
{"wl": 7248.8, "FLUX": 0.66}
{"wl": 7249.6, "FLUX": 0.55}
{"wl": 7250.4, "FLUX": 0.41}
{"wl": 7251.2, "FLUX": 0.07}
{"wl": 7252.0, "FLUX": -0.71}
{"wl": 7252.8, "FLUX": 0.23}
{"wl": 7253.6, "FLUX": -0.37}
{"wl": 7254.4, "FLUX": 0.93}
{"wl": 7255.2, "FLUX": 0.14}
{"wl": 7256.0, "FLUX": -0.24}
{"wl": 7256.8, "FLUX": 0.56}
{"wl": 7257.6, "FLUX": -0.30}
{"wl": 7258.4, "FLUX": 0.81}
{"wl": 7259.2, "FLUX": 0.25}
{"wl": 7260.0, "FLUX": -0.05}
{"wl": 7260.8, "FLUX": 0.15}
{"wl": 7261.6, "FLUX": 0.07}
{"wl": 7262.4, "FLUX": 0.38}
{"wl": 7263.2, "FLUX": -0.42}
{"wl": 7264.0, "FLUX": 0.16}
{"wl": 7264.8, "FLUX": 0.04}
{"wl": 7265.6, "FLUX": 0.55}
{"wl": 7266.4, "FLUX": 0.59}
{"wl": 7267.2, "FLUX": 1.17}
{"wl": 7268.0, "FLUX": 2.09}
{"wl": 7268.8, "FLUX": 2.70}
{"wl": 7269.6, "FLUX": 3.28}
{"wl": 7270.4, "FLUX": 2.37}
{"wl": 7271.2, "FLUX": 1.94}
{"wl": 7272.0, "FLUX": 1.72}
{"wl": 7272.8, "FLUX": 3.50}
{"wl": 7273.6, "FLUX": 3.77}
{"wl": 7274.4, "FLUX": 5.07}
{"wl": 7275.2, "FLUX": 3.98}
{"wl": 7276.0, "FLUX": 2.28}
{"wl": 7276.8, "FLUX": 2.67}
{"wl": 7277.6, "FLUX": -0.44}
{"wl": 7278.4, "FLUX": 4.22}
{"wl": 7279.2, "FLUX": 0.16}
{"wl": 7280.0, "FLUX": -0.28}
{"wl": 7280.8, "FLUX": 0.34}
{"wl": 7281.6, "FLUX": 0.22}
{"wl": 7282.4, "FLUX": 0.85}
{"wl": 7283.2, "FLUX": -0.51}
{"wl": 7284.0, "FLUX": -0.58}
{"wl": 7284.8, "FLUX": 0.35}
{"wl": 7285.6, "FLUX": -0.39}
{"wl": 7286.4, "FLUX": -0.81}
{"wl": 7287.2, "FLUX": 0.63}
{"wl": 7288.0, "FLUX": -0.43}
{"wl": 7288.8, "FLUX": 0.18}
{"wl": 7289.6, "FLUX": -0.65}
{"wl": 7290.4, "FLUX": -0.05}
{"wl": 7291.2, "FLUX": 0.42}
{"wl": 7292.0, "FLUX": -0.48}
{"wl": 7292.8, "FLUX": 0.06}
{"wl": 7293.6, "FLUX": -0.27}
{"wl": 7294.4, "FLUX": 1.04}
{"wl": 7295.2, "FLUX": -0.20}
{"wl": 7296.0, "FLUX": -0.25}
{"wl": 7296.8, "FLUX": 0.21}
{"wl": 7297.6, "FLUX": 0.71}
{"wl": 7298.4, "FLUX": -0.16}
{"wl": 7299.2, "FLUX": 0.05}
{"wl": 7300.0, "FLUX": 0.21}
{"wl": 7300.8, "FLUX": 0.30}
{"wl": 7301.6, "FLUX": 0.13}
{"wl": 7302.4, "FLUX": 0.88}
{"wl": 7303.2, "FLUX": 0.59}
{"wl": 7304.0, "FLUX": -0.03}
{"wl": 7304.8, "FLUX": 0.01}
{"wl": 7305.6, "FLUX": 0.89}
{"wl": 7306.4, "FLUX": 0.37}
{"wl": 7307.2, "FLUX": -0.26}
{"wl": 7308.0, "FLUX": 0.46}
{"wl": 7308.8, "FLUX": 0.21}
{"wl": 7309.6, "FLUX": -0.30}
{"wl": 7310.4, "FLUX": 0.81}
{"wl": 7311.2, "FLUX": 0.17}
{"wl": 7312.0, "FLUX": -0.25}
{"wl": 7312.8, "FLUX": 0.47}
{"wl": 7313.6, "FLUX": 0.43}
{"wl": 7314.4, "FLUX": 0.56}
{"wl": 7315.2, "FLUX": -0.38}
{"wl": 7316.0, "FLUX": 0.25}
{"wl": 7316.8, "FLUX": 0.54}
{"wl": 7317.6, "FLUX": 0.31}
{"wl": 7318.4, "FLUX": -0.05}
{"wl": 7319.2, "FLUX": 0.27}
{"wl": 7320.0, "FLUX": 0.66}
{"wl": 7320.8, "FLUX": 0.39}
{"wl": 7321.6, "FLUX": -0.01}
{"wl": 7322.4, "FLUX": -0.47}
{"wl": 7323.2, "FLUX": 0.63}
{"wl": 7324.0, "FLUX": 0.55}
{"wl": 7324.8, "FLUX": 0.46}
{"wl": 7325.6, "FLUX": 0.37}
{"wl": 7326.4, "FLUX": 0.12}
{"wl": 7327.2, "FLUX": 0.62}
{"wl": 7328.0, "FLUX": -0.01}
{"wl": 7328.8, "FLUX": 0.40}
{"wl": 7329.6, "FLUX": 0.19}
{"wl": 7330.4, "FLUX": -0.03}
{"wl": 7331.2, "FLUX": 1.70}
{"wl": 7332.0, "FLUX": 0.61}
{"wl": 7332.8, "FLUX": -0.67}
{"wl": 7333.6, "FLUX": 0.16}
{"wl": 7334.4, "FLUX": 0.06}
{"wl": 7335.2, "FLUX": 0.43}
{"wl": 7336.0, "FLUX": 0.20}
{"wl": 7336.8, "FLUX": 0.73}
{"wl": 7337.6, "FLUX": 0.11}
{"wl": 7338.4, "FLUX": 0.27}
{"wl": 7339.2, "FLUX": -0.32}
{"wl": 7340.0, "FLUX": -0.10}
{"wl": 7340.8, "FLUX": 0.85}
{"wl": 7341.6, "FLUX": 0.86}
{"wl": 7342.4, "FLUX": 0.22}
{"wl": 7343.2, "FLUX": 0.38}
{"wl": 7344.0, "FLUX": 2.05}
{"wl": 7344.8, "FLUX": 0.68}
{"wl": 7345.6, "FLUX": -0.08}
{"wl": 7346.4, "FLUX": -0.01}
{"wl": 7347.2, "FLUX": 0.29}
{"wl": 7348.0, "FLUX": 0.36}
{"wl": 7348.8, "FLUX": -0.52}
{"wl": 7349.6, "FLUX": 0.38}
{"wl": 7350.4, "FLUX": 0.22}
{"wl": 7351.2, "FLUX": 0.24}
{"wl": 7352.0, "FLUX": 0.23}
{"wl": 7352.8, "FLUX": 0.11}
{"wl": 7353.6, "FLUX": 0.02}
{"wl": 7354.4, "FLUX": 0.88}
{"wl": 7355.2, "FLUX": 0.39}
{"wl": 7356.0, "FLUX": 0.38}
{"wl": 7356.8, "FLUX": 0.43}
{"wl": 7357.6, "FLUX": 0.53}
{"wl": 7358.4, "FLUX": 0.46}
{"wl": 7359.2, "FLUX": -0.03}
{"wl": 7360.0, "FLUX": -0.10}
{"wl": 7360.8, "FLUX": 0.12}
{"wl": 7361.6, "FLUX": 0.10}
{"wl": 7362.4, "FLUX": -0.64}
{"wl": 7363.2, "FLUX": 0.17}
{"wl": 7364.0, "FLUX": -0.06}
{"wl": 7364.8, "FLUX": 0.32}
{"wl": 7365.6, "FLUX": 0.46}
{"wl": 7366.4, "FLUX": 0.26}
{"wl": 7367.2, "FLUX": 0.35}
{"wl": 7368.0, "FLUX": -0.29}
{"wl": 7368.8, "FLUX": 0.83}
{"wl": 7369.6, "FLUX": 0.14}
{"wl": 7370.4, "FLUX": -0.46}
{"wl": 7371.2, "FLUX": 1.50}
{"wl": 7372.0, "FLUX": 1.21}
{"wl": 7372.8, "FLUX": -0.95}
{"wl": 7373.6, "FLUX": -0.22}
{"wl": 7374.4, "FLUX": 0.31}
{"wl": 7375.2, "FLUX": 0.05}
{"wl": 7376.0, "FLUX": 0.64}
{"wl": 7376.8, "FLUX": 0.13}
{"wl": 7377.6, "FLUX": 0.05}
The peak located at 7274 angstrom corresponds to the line [O II]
